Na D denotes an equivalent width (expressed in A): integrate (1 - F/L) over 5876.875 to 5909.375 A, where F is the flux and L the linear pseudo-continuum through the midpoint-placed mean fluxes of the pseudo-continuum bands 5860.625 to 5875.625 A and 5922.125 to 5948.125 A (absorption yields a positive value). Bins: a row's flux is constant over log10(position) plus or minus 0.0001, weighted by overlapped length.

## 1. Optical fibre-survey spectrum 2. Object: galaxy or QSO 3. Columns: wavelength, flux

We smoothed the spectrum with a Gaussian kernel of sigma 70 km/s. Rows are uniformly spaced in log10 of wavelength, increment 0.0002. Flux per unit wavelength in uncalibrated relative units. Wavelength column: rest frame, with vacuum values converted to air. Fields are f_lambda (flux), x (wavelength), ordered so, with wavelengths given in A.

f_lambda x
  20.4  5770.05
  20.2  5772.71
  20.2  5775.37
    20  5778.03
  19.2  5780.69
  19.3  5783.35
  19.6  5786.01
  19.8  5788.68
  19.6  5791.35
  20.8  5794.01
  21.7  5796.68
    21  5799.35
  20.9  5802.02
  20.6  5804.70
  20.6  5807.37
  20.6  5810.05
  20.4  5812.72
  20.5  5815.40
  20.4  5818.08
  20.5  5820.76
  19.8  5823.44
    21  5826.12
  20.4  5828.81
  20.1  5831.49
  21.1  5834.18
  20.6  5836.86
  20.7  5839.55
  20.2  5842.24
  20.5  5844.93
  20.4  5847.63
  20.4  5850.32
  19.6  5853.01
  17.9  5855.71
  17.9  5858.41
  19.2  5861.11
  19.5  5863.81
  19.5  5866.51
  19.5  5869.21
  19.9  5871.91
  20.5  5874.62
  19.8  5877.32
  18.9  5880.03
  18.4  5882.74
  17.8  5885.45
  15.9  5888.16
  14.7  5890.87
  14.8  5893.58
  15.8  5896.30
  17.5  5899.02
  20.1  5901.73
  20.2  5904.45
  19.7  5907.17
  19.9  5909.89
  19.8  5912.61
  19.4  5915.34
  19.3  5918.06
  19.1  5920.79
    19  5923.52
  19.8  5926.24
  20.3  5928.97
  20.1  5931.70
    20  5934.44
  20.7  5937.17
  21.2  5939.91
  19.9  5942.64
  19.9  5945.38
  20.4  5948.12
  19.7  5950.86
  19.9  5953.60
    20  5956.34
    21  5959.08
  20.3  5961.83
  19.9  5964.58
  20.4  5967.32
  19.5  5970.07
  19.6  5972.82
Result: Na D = 3.4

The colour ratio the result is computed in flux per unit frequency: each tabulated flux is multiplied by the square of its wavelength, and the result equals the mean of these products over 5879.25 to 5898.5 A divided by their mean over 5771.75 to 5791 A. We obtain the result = 0.87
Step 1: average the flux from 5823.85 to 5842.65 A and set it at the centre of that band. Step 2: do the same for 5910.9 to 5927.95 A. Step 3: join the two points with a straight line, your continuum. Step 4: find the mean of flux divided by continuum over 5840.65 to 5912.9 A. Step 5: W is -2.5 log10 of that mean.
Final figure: 0.07 mag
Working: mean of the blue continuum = 20.6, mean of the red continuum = 19.4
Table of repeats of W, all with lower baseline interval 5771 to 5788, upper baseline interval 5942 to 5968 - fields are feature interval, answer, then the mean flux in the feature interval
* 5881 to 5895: 0.22 mag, 16.4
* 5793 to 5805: -0.06 mag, 21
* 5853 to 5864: 0.07 mag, 18.6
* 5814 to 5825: -0.02 mag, 20.3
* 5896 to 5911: 0.05 mag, 19.1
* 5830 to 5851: -0.03 mag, 20.5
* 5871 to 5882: 0.02 mag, 19.7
